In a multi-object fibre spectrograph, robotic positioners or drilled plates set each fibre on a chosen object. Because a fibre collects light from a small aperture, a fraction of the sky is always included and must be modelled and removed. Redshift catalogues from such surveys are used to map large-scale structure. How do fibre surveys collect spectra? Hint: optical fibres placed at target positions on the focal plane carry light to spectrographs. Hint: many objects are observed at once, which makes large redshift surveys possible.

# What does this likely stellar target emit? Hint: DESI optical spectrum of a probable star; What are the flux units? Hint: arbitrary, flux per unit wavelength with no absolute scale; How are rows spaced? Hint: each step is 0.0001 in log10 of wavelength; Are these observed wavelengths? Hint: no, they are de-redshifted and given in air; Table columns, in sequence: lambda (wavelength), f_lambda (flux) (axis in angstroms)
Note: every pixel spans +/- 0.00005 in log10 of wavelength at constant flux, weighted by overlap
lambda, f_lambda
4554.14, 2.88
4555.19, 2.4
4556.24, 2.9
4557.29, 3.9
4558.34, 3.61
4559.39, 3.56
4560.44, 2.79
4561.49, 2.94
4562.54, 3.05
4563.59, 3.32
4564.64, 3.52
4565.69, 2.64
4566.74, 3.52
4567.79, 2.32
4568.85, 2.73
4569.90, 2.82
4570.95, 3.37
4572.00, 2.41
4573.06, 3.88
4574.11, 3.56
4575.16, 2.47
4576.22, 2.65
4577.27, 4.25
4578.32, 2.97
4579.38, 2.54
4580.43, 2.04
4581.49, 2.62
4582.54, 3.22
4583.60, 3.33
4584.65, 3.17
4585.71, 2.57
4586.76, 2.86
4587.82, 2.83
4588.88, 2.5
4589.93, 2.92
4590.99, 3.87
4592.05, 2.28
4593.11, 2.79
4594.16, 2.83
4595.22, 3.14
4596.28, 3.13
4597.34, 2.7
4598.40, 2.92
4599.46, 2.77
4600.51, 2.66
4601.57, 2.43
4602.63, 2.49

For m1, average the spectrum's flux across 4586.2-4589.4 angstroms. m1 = 2.73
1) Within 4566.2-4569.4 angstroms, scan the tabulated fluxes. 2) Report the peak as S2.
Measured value 3.52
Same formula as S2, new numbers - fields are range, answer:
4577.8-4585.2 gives 3.33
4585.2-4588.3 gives 2.86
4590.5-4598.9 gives 3.87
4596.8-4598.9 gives 2.92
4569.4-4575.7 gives 3.88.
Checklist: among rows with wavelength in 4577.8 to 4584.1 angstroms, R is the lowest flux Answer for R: 2.04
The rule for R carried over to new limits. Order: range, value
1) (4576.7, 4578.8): 2.97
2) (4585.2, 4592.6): 2.28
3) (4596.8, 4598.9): 2.7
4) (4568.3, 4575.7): 2.41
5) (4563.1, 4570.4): 2.32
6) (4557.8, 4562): 2.79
